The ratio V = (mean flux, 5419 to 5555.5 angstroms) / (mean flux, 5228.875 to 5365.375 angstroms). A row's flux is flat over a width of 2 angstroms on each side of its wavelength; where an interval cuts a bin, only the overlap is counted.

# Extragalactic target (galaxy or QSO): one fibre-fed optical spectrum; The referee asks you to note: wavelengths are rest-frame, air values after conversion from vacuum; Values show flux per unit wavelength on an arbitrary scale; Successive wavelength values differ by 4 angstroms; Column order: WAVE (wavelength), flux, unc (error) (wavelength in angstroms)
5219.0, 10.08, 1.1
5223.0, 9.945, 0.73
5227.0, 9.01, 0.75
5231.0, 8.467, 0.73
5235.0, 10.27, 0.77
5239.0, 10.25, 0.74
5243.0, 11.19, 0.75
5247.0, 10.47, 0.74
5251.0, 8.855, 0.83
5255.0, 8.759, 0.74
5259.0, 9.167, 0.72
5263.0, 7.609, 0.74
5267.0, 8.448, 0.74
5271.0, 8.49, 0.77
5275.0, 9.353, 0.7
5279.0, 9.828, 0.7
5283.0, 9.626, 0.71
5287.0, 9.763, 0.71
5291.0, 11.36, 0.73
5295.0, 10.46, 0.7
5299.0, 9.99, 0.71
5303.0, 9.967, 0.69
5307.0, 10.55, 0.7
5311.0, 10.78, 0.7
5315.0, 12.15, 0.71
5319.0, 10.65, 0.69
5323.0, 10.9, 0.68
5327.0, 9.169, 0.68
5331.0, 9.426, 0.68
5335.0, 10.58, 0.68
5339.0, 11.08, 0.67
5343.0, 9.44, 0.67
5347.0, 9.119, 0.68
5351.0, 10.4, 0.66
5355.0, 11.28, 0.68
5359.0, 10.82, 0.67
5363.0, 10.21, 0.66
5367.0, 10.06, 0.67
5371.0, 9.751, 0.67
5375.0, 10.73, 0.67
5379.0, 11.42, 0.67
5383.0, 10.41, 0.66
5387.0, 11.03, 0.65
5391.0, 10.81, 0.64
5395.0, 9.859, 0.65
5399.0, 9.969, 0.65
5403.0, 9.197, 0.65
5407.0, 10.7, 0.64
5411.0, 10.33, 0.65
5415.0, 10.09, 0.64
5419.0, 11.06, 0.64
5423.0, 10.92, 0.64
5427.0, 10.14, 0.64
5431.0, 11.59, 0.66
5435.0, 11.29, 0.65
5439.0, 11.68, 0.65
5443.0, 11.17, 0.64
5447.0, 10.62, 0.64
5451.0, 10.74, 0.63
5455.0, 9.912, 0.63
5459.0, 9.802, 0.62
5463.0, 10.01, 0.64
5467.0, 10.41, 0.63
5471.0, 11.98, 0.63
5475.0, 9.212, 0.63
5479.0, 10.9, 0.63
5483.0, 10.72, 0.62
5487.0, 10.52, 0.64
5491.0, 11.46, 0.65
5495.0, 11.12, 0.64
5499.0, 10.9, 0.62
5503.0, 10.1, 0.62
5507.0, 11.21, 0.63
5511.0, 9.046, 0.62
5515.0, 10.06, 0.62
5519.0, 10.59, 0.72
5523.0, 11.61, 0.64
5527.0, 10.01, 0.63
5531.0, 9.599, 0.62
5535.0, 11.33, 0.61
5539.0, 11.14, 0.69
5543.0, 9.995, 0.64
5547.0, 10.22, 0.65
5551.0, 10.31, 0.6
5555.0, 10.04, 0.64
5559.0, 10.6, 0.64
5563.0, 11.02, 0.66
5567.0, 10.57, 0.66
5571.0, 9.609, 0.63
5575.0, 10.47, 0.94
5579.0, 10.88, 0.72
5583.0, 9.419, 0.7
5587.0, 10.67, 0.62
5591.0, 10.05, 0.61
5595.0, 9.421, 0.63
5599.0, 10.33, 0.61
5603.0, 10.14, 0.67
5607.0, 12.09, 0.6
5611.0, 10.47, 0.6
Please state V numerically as 1.06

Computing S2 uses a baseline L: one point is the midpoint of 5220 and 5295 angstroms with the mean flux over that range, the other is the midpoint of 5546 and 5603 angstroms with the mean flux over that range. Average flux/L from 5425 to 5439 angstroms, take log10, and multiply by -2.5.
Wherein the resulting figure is -0.121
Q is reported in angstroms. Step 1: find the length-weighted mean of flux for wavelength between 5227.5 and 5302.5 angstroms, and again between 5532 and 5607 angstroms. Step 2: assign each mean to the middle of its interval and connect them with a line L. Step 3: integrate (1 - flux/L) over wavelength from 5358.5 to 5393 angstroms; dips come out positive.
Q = -2.5 angstroms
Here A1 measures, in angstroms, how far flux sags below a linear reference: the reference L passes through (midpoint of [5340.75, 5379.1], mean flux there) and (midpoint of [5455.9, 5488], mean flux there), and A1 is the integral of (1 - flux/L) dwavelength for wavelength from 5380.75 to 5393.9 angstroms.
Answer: -0.5 angstroms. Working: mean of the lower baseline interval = 10.3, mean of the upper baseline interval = 10.4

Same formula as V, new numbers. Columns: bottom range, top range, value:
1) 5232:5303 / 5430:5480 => 1.11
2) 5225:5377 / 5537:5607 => 1.04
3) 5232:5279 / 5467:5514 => 1.14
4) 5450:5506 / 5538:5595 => 0.98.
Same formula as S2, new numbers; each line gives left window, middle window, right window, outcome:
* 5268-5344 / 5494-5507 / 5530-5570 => -0.034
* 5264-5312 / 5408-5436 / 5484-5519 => -0.048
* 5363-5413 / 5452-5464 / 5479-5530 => 0.057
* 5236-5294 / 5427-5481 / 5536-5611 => -0.066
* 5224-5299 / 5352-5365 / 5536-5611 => -0.099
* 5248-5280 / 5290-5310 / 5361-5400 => -0.122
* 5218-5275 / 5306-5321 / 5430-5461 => -0.127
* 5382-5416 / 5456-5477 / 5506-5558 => 0.007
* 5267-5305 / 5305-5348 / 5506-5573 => -0.052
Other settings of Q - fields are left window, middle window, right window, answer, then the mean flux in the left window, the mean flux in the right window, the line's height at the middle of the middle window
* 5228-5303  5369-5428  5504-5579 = -2.7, 9.58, 10.4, 9.98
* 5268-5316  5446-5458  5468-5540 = 0.2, 10.1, 10.6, 10.5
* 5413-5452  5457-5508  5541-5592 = 0.3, 10.9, 10.3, 10.7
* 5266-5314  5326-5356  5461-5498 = 0.3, 9.96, 10.7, 10.2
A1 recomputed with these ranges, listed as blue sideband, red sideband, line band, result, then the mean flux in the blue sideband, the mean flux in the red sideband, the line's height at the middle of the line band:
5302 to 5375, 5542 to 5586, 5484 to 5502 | -1.07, 10.4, 10.3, 10.3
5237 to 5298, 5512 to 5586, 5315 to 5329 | -1.11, 9.58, 10.4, 9.74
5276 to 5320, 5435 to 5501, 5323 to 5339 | 0.69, 10.4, 10.7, 10.5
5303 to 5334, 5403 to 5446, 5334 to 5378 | 1.10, 10.5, 10.8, 10.6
